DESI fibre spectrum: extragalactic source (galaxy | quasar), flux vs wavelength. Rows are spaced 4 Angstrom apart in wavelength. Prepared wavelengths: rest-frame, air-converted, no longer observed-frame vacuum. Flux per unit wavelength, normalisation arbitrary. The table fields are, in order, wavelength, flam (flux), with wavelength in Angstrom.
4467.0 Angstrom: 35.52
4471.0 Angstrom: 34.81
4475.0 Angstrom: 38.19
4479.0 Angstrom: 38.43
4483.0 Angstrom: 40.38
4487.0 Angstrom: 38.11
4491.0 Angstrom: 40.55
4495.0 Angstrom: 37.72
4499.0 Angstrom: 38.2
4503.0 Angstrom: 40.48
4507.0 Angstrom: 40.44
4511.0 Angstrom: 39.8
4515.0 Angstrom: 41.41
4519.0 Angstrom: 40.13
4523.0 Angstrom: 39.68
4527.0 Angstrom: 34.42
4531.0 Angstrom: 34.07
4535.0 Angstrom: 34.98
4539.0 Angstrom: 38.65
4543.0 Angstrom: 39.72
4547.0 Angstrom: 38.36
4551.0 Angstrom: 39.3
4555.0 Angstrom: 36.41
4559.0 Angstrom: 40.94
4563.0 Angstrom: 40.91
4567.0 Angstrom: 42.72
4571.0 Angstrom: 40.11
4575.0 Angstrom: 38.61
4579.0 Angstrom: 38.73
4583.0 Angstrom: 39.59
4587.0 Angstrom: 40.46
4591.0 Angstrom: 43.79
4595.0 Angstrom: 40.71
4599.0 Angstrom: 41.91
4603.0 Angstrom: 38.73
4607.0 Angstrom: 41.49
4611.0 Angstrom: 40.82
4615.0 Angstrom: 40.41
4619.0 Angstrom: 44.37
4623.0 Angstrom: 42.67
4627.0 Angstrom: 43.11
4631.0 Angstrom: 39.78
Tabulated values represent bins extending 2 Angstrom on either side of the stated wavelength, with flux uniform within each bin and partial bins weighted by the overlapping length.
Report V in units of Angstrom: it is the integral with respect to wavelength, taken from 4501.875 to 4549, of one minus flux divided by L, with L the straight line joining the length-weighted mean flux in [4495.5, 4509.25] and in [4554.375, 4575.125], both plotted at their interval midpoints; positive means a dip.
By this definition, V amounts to 1.6 Angstrom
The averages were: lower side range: 39.5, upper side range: 40.3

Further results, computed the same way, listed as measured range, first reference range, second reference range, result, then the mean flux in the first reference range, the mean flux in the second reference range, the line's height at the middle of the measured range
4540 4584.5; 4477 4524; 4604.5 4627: 1.4 Angstrom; 39.6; 42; 40.9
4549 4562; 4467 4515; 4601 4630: 0.4 Angstrom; 38.8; 41.6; 40.2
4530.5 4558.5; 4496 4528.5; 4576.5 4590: 1.3 Angstrom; 39.3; 39.9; 39.6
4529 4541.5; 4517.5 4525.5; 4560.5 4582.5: 1.2 Angstrom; 39.5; 40.2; 39.7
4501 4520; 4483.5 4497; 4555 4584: -0.6 Angstrom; 39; 40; 39.2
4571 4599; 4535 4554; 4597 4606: -0.4 Angstrom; 38.4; 40.4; 39.9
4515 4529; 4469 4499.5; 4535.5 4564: 0.0 Angstrom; 38.3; 38.9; 38.6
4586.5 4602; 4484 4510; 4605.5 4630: 0.0 Angstrom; 39.3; 42.1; 41.5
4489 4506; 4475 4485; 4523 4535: -0.7 Angstrom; 39.2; 35.3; 37.8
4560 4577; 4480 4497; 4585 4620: 0.0 Angstrom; 39.1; 41.3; 40.7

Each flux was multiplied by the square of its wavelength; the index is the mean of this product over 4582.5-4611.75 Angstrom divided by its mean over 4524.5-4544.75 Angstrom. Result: 1.16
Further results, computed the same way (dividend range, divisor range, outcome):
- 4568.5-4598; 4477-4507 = 1.07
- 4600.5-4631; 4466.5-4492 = 1.16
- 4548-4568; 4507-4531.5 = 1.05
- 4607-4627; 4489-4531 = 1.13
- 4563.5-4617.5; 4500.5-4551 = 1.09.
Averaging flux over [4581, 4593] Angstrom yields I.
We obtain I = 41.3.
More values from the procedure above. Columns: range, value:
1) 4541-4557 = 38.4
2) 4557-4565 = 40.9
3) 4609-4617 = 40.6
